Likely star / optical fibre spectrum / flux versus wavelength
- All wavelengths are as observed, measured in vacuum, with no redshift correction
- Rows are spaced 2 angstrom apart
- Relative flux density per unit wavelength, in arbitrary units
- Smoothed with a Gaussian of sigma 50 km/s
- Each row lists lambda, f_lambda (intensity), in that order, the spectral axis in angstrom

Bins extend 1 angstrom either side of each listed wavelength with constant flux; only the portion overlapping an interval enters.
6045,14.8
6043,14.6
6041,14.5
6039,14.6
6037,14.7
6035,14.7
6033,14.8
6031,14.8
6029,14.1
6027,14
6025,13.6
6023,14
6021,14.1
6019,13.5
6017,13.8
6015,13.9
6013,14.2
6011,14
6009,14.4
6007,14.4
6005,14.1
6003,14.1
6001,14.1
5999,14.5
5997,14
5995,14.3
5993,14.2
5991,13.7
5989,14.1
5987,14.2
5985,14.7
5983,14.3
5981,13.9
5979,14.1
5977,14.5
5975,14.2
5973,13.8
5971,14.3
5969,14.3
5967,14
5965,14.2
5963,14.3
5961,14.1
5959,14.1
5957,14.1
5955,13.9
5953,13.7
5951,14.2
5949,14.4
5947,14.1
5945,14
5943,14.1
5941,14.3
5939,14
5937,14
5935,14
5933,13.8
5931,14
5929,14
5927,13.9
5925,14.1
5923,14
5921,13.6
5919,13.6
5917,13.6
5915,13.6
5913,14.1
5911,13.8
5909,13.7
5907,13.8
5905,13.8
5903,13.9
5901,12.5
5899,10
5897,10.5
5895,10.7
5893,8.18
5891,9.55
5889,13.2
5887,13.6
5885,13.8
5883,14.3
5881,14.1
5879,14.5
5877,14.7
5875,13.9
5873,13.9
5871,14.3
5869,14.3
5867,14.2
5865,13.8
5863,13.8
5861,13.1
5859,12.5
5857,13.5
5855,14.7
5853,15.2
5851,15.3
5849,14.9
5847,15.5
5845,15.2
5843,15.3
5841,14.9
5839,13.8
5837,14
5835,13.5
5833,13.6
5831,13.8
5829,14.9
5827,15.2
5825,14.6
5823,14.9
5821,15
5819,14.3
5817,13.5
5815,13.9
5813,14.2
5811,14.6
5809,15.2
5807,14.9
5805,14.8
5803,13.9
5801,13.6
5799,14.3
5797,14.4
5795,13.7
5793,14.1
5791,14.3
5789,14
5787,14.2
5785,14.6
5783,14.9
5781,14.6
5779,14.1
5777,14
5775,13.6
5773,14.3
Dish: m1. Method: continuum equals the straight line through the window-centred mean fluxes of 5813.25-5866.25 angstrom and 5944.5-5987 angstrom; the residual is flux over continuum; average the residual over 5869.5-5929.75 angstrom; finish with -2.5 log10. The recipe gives 0.08 mag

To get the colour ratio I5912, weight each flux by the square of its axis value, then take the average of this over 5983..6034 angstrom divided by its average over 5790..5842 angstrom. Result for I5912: 1.06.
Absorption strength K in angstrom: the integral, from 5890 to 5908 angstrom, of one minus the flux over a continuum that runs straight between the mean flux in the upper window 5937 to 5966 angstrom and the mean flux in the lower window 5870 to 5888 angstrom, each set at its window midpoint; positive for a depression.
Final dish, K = 3.4 angstrom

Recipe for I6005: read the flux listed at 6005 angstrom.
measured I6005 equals 14.1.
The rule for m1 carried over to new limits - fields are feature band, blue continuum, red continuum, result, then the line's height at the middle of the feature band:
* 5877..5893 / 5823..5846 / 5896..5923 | 0.043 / 13.6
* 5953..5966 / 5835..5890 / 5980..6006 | 0.008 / 14.2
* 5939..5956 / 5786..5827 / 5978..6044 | 0.013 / 14.3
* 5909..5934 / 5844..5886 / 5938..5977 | 0.026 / 14.2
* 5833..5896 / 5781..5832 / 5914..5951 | 0.035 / 14.2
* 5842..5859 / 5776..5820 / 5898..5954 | -0.056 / 14.1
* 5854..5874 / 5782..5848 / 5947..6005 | 0.040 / 14.3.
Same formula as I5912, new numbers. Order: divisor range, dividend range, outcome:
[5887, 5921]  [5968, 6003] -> 1.17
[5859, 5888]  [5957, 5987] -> 1.05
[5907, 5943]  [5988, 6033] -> 1.04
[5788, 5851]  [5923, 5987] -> 1.02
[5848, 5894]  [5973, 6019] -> 1.08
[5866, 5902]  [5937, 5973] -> 1.13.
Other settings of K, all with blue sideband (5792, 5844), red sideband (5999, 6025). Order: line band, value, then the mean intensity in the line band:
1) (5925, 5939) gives 0.20 angstrom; 14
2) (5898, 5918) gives 1.30 angstrom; 13.3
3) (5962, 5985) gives -0.14 angstrom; 14.2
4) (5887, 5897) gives 2.46 angstrom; 10.7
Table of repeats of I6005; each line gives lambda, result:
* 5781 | 14.6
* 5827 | 15.2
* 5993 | 14.2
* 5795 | 13.7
